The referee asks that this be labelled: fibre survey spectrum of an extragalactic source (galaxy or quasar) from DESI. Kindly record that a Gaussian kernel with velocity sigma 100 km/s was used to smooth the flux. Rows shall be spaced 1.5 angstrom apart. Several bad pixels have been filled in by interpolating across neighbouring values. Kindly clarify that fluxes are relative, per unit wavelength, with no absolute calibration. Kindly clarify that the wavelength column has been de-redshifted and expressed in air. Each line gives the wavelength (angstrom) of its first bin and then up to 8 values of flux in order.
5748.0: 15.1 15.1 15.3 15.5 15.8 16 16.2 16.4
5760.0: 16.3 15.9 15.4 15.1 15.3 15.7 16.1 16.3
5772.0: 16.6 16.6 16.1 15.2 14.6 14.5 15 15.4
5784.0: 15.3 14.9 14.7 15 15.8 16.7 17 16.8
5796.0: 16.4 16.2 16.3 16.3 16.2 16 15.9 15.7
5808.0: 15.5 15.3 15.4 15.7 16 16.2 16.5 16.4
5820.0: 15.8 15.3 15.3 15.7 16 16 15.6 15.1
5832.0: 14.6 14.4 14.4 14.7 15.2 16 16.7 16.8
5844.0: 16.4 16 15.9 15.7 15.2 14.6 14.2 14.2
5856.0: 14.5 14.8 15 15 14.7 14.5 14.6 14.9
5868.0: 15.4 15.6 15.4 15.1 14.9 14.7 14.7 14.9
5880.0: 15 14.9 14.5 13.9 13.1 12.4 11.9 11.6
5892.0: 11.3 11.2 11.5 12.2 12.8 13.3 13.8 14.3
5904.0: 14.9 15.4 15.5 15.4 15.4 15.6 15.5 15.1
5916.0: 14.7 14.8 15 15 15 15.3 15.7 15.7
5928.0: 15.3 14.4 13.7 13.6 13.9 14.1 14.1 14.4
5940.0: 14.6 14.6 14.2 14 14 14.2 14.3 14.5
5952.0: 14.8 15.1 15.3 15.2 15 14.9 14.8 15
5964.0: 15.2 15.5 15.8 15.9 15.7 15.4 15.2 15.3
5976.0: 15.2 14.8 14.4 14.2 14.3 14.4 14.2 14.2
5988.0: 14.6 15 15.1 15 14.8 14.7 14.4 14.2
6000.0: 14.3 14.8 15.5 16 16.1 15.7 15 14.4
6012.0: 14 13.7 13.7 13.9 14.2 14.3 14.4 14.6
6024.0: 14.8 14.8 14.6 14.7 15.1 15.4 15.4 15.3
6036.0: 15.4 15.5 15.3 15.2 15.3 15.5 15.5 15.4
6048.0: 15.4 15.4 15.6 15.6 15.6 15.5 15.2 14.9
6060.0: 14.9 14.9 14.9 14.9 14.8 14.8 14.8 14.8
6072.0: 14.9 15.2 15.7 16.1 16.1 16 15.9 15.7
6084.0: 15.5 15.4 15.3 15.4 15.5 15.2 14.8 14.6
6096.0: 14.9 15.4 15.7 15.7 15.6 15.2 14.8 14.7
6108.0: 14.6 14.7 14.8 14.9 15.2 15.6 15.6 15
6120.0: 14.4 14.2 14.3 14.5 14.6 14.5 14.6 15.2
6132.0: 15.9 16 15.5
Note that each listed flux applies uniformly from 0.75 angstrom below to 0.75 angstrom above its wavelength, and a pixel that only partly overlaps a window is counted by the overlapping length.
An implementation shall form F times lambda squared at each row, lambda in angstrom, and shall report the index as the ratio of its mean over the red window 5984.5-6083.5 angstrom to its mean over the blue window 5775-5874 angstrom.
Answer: 1.0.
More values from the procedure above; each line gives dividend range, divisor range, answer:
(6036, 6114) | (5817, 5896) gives 1.11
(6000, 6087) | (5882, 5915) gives 1.16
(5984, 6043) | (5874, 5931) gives 1.08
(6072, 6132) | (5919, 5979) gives 1.08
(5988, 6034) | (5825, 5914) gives 1.06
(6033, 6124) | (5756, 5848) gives 1.06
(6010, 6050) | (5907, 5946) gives 1.04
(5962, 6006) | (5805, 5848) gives 1.01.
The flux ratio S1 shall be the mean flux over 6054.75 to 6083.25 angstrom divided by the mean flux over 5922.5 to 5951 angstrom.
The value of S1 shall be 1.1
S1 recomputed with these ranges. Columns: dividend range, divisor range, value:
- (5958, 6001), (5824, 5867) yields 0.98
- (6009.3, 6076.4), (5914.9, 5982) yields 1.01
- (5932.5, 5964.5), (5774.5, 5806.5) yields 0.93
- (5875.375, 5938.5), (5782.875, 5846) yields 0.90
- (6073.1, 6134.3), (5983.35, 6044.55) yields 1.03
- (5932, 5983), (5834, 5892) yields 1.00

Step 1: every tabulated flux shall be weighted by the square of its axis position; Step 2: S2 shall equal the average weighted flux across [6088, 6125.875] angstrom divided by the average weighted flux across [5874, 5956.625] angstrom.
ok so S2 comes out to 1.12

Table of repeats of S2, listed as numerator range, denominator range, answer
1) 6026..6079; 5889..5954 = 1.12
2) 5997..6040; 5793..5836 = 1.01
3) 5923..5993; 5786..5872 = 0.99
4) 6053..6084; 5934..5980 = 1.07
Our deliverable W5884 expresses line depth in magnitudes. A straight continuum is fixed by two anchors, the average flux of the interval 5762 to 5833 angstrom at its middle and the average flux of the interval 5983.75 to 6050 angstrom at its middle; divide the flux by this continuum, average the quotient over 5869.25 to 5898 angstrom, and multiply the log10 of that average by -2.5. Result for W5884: 0.14 mag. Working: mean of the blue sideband 15.7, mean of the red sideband 14.9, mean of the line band 13.6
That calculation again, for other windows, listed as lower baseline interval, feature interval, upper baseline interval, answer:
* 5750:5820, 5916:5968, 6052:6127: 0.052 mag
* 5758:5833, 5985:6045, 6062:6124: 0.034 mag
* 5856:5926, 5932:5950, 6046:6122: 0.030 mag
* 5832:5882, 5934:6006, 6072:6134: 0.026 mag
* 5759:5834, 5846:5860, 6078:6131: 0.049 mag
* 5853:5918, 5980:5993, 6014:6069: 0.014 mag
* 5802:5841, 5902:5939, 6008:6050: 0.026 mag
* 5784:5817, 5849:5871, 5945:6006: 0.052 mag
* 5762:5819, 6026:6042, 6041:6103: 0.014 mag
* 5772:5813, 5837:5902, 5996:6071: 0.080 mag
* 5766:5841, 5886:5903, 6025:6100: 0.246 mag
